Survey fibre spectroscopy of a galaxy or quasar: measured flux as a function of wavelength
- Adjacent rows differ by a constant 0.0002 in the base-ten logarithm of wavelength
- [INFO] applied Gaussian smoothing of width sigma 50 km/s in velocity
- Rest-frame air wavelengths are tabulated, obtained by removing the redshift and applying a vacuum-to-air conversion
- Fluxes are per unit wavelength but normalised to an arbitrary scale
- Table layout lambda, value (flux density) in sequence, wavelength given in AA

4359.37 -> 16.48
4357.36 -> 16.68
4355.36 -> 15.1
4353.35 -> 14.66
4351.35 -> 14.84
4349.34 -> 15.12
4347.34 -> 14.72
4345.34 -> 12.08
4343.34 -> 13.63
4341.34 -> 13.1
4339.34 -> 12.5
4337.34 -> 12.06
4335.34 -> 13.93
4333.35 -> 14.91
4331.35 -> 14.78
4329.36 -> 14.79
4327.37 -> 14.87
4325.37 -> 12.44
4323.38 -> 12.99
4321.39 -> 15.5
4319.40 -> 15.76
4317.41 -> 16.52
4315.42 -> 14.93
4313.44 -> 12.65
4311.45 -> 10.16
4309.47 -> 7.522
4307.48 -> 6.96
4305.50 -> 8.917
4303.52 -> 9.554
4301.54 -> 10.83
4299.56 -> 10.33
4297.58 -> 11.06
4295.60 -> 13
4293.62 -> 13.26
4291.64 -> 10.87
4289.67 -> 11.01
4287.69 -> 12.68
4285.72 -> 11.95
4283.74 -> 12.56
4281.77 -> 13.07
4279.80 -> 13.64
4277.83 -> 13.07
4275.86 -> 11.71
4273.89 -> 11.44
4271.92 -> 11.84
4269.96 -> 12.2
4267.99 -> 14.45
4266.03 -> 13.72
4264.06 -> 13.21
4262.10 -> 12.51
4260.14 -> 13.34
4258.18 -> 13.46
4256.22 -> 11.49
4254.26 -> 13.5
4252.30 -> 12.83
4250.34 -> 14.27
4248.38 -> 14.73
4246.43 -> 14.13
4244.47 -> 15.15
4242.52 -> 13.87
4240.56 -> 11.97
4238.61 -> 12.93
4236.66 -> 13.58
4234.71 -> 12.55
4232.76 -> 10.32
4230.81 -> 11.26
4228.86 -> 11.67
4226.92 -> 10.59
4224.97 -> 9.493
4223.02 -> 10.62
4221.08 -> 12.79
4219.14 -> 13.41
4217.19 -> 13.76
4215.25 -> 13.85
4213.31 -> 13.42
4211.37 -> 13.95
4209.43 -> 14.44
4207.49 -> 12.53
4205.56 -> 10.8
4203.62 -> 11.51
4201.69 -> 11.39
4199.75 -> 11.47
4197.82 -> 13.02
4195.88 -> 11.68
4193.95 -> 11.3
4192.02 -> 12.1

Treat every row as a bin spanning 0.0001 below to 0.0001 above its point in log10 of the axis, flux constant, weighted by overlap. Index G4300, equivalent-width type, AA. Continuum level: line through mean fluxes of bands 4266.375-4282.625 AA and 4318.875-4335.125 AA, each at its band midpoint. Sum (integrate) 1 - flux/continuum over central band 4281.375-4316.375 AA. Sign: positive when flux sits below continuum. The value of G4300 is 6.1 AA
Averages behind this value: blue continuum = 12.7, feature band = 11.1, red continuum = 14.4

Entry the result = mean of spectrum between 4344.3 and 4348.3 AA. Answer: 13.4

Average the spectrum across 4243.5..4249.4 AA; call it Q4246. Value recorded 14.7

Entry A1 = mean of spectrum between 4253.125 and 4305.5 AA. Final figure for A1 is 12.2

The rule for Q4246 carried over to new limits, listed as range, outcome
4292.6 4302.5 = 11.7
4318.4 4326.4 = 14.2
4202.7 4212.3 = 12.6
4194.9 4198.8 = 12.3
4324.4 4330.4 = 14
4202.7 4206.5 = 11.1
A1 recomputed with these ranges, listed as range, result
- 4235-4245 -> 13.4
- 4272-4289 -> 12.4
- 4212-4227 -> 12.4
